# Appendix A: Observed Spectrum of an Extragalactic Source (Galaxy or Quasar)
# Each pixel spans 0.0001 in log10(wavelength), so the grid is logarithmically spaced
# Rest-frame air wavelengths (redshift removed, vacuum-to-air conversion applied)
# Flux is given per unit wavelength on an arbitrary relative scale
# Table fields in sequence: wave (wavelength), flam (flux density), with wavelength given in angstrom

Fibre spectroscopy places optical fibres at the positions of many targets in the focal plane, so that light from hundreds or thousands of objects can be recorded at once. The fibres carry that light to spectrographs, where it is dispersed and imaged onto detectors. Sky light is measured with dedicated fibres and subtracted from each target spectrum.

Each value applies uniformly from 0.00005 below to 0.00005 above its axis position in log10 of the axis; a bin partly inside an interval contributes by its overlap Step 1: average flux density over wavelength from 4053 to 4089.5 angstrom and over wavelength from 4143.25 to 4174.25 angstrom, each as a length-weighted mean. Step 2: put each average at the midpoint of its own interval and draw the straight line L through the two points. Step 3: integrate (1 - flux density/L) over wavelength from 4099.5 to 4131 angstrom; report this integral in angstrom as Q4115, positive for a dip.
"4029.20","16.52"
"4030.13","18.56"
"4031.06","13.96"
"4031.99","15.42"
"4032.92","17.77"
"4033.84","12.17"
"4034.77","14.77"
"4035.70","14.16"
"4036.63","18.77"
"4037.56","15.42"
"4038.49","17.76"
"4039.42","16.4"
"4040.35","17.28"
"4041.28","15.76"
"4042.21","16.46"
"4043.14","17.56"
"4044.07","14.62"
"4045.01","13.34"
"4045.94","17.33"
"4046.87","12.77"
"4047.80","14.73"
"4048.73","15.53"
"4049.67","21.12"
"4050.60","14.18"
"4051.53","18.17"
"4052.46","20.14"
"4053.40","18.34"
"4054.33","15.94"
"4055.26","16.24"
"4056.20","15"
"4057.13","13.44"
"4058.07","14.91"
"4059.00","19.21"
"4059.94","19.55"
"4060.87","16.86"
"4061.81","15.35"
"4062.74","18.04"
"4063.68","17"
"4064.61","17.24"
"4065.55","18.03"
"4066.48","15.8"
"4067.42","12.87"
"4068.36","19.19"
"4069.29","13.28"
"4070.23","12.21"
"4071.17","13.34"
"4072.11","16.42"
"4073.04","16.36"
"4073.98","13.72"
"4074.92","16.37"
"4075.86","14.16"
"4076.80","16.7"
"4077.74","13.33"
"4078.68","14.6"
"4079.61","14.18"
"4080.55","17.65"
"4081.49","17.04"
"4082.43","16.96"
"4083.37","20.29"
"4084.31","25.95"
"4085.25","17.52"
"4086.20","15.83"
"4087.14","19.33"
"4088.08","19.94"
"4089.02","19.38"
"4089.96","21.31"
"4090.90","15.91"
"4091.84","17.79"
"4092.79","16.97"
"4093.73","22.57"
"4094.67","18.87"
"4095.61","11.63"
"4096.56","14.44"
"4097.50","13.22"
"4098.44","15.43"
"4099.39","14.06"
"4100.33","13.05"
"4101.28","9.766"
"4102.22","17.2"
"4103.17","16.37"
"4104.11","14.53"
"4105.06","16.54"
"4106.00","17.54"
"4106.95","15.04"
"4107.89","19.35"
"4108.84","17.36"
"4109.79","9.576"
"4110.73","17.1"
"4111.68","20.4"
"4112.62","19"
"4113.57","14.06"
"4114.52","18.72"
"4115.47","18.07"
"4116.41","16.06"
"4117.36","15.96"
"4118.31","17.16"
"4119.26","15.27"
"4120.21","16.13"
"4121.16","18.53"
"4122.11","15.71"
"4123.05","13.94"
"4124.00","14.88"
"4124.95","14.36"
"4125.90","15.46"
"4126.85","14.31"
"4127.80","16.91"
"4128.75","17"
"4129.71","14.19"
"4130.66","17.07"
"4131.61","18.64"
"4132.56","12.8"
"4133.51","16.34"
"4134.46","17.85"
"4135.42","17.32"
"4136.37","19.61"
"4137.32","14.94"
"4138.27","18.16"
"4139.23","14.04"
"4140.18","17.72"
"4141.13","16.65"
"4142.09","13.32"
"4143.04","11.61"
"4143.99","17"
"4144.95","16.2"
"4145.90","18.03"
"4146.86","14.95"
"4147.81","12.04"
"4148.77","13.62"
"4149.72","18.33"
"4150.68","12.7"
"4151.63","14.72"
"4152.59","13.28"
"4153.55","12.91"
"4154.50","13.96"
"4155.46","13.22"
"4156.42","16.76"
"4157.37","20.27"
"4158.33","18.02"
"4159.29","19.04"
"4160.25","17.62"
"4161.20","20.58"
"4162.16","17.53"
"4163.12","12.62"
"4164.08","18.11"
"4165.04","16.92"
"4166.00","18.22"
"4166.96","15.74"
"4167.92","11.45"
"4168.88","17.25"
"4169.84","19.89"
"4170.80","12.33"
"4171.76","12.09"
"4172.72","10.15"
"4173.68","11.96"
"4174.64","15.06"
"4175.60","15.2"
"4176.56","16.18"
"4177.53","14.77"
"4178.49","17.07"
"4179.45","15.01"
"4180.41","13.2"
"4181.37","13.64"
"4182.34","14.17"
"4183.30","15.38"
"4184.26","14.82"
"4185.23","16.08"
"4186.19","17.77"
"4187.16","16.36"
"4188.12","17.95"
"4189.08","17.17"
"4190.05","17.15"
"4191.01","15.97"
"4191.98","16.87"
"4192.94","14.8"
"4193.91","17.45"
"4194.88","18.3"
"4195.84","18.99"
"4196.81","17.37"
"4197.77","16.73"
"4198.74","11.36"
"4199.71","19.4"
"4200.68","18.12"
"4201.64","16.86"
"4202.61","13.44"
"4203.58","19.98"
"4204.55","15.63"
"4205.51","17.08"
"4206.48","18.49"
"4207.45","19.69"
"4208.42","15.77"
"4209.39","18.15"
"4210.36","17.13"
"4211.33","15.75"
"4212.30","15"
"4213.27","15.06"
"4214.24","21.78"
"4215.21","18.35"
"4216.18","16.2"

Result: 0.2 angstrom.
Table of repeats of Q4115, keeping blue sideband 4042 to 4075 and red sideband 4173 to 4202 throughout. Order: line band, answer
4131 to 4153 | 0.52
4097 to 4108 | 0.71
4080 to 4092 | -2.04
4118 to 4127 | 0.26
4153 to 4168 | -0.50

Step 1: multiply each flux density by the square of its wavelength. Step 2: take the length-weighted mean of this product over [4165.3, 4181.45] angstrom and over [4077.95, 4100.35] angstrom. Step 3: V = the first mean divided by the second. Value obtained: 0.9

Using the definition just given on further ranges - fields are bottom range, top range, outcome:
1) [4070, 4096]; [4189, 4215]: 1.06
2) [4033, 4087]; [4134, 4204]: 1.03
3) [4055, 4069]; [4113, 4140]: 1.01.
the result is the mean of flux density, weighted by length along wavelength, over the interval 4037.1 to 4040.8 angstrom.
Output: 16.7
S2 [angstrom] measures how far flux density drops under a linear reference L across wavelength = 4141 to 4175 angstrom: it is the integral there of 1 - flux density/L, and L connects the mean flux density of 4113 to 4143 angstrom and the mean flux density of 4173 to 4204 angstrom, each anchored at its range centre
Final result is 1.46 angstrom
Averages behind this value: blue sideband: 16.1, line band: 15.4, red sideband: 16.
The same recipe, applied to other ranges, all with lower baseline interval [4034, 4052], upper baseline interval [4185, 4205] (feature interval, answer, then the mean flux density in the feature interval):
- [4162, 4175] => 1.4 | 14.9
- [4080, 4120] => -1.3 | 16.9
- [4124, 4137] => 0.2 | 16.2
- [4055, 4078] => 0.5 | 15.8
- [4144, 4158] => 1.2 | 15.2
